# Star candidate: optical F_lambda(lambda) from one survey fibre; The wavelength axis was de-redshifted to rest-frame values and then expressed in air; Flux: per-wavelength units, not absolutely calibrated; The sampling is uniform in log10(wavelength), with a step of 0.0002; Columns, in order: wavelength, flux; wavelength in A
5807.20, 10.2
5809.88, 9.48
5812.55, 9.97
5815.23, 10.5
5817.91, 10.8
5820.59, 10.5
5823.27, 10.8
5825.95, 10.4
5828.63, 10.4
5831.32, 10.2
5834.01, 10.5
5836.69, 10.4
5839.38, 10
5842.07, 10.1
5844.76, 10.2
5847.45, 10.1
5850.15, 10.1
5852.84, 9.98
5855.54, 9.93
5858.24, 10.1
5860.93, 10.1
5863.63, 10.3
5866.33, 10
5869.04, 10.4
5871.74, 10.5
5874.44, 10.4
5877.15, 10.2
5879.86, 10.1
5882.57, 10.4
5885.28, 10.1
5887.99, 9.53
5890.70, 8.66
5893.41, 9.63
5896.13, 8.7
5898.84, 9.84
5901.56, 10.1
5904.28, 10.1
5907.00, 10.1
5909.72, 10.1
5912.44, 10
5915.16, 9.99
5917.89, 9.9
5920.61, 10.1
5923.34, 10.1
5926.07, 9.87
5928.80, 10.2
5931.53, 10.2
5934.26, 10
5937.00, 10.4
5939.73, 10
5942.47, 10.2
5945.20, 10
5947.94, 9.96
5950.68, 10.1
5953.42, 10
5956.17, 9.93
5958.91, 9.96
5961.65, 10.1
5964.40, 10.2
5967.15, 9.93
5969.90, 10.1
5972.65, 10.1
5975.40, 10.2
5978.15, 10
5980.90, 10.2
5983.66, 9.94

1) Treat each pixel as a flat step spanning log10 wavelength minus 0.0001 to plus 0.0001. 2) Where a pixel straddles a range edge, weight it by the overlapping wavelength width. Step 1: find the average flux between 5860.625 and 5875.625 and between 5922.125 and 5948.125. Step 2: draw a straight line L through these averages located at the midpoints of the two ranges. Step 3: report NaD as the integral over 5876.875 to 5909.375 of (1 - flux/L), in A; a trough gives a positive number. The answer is 1.4 A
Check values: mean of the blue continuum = 10.3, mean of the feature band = 9.78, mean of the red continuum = 10.1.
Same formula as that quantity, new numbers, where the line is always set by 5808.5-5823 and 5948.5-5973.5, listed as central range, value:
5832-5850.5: 0.1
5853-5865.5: 0.2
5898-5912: 0.1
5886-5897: 1.0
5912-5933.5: 0.1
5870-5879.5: -0.1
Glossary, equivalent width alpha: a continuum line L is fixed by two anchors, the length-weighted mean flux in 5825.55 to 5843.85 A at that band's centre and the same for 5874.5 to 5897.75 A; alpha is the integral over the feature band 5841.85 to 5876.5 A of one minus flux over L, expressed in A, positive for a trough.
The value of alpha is -0.6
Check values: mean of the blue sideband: 10.3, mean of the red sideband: 9.71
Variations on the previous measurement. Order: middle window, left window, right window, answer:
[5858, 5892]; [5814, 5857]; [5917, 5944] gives 0.5 A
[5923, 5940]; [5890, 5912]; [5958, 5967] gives -0.4 A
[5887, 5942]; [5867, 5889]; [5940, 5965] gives 1.3 A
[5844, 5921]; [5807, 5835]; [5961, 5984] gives 1.9 A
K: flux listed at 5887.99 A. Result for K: 9.53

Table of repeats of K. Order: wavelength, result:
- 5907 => 10.1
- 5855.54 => 9.93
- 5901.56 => 10.1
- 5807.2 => 10.2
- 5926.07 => 9.87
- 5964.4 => 10.2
